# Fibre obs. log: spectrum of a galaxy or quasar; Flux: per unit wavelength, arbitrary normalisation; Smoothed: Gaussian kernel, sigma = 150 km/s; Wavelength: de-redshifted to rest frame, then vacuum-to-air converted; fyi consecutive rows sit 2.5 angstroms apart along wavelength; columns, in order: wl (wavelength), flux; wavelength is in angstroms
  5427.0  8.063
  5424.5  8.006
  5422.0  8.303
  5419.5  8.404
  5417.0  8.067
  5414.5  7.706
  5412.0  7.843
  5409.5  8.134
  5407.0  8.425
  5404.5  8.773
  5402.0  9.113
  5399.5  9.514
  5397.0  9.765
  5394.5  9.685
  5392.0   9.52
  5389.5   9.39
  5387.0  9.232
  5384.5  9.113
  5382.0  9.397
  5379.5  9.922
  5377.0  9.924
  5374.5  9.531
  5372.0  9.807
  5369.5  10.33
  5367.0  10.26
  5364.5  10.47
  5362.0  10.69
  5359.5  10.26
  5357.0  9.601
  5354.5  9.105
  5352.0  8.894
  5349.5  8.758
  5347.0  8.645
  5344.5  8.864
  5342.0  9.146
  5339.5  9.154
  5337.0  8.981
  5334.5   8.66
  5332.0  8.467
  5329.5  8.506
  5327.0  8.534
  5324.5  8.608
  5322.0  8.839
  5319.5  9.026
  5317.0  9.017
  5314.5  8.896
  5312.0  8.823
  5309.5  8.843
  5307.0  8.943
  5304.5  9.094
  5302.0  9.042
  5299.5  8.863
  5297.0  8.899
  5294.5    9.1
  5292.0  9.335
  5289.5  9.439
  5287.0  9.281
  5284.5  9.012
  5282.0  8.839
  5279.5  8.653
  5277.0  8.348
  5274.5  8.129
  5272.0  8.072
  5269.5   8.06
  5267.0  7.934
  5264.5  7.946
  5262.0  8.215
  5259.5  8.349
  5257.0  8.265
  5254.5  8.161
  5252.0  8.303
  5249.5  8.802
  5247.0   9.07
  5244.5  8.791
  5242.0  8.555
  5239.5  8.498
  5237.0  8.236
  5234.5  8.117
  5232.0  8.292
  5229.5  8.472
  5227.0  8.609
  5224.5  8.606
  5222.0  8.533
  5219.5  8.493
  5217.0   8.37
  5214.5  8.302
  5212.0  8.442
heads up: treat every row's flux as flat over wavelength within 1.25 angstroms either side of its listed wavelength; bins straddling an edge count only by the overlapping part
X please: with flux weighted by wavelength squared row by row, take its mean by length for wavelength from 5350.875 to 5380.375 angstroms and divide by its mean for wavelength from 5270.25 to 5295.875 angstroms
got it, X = 1.16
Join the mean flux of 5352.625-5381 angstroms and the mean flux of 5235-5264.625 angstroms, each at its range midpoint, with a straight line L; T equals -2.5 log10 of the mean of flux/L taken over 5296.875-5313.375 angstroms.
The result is 0.027 mag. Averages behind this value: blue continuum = 8.44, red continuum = 9.96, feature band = 8.93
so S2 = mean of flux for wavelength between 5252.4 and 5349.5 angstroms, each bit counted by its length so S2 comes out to 8.71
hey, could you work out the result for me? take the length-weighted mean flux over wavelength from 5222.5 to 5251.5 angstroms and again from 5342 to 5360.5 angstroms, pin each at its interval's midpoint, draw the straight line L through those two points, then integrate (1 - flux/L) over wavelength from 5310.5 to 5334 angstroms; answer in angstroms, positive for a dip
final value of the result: 0.65 angstroms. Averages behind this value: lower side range 8.54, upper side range 9.15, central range 8.74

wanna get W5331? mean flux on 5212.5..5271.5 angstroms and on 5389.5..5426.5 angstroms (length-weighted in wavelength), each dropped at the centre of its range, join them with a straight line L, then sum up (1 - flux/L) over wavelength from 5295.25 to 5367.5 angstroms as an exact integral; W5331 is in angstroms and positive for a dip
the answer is -4.6 angstroms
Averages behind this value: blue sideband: 8.39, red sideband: 8.67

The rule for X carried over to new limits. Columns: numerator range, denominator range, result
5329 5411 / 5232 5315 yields 1.12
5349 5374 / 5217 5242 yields 1.23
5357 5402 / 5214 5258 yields 1.22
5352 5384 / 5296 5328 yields 1.14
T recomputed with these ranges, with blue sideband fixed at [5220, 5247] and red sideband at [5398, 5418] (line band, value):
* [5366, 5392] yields -0.144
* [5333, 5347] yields -0.055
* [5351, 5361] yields -0.125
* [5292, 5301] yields -0.065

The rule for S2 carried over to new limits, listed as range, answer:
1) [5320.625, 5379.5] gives 9.32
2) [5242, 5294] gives 8.56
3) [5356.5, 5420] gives 9.35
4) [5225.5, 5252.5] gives 8.53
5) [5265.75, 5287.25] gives 8.44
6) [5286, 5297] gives 9.24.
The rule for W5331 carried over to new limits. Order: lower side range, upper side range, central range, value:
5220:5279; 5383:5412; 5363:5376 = -1.6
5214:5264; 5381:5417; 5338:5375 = -3.2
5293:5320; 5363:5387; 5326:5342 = 1.0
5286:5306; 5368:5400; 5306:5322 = 0.5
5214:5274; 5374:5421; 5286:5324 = -1.7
